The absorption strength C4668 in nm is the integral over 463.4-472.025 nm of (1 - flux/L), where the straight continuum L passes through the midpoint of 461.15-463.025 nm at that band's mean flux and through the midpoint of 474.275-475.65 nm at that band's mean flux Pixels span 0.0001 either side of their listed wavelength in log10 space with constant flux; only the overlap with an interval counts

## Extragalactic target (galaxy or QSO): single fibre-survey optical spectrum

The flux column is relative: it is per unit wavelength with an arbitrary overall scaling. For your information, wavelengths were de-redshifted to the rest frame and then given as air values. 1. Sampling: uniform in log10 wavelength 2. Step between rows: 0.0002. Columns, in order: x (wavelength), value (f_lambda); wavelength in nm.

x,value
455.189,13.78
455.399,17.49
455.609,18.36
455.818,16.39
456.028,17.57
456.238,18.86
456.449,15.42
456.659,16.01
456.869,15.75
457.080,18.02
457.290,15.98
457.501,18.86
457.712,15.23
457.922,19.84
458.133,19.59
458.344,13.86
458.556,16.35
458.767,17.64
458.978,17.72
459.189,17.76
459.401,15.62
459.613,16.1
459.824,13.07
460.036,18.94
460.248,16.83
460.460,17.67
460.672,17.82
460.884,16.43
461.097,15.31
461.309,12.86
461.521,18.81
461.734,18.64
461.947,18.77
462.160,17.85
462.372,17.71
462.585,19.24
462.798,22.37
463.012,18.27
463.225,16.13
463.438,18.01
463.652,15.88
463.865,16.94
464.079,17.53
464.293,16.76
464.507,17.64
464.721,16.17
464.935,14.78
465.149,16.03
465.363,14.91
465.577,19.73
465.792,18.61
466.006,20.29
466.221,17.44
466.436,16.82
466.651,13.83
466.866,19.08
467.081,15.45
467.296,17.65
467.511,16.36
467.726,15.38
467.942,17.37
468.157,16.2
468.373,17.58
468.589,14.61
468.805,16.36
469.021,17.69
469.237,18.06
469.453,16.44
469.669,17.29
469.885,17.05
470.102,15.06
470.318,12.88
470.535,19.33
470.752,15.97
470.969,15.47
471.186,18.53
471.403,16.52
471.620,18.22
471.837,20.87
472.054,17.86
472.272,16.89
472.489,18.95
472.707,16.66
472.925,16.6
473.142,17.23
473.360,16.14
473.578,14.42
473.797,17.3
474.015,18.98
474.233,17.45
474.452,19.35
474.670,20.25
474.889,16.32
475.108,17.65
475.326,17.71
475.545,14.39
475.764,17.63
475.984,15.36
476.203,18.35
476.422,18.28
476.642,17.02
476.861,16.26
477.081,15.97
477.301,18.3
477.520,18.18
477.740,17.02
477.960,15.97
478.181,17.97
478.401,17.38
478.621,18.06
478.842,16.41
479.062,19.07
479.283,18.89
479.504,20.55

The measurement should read 0.49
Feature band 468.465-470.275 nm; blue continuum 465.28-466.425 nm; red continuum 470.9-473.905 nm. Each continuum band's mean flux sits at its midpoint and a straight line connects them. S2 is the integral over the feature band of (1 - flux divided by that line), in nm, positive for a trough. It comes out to 0.13 nm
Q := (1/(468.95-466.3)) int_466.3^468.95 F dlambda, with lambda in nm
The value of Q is 16.4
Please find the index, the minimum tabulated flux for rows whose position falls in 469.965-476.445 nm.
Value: 12.88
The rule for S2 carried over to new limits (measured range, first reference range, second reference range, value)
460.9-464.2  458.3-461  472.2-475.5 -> -0.152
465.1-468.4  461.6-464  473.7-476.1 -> 0.164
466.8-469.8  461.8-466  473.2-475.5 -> 0.130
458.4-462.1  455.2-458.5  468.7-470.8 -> 0.025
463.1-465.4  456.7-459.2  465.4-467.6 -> 0.117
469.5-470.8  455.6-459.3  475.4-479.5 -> 0.074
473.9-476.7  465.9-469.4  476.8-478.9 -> -0.081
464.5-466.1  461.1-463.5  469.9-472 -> 0.036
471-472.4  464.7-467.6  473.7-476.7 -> -0.054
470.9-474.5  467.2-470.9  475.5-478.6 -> -0.151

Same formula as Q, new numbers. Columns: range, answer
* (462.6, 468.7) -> 17.1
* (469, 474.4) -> 17.1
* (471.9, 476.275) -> 17.3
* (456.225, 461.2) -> 16.8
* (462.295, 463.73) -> 18.3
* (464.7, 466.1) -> 17.3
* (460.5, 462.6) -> 17.3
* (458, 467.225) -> 17.2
